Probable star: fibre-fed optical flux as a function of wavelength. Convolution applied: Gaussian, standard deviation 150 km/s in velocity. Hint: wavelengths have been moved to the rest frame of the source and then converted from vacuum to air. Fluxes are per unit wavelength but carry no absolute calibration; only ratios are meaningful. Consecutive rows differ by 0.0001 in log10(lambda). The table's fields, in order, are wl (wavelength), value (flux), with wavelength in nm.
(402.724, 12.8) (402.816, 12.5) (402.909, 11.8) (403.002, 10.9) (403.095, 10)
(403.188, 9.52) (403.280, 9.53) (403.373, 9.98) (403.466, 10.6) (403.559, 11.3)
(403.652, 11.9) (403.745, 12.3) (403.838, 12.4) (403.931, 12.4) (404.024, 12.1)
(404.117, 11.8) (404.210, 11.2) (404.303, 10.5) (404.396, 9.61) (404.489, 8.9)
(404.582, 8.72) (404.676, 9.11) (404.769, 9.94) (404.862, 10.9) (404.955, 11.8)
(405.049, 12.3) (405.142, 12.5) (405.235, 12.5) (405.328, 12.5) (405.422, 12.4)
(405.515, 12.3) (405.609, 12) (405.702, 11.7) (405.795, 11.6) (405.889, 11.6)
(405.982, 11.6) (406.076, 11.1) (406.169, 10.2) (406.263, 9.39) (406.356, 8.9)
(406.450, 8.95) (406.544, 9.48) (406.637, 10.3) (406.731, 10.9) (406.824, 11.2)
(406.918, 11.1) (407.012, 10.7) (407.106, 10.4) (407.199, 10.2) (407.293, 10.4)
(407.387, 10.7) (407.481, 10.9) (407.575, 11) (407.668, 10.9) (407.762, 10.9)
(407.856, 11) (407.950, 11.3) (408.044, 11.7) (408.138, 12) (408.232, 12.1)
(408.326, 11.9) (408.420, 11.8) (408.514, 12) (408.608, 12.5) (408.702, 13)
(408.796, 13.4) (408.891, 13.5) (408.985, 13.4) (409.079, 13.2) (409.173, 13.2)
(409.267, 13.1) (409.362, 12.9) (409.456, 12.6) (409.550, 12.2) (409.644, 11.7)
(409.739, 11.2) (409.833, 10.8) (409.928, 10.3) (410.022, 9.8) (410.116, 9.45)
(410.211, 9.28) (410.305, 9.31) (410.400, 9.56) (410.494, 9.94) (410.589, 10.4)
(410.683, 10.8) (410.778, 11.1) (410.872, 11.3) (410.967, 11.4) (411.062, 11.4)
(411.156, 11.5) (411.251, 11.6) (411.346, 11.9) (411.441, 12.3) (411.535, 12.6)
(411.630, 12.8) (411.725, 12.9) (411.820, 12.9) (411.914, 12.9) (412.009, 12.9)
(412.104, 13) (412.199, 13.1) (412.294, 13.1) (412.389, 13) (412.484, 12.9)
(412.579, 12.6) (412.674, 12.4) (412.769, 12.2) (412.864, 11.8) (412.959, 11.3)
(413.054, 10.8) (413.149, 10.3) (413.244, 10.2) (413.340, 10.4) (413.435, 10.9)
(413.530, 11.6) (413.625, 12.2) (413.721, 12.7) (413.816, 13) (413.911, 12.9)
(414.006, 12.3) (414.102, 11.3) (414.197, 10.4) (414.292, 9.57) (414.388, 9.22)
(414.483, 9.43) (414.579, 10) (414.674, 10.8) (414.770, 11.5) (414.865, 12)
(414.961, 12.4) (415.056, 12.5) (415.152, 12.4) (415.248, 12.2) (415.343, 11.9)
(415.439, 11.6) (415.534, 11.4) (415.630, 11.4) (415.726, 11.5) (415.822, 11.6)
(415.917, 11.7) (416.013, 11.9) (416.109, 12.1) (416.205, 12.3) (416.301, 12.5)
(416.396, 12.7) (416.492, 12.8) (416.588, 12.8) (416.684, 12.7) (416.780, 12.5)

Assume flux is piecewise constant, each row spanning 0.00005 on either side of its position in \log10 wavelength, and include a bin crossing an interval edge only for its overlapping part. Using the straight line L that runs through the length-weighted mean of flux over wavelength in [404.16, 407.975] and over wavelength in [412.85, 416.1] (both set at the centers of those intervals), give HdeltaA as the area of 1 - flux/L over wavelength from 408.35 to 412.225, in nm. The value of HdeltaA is -0.25 nm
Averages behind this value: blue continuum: 10.8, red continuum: 11.4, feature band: 11.8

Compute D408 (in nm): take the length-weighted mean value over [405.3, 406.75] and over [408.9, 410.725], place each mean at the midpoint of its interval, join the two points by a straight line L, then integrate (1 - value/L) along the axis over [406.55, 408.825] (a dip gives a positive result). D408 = -0.05 nm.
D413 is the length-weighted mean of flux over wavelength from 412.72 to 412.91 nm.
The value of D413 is 12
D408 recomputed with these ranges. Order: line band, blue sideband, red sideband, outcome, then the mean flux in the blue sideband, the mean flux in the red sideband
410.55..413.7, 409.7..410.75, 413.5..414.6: -0.371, 10.1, 11.2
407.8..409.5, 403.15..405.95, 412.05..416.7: -0.152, 11.2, 11.8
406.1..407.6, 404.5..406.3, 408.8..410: 0.172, 11.2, 12.3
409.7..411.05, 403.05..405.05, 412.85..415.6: 0.092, 10.7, 11.3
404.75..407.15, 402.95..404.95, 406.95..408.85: -0.010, 10.7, 11.4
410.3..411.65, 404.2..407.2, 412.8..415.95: -0.008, 10.8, 11.4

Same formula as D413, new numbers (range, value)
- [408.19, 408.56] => 12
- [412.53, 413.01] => 12.1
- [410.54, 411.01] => 11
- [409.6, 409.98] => 11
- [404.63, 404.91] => 10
